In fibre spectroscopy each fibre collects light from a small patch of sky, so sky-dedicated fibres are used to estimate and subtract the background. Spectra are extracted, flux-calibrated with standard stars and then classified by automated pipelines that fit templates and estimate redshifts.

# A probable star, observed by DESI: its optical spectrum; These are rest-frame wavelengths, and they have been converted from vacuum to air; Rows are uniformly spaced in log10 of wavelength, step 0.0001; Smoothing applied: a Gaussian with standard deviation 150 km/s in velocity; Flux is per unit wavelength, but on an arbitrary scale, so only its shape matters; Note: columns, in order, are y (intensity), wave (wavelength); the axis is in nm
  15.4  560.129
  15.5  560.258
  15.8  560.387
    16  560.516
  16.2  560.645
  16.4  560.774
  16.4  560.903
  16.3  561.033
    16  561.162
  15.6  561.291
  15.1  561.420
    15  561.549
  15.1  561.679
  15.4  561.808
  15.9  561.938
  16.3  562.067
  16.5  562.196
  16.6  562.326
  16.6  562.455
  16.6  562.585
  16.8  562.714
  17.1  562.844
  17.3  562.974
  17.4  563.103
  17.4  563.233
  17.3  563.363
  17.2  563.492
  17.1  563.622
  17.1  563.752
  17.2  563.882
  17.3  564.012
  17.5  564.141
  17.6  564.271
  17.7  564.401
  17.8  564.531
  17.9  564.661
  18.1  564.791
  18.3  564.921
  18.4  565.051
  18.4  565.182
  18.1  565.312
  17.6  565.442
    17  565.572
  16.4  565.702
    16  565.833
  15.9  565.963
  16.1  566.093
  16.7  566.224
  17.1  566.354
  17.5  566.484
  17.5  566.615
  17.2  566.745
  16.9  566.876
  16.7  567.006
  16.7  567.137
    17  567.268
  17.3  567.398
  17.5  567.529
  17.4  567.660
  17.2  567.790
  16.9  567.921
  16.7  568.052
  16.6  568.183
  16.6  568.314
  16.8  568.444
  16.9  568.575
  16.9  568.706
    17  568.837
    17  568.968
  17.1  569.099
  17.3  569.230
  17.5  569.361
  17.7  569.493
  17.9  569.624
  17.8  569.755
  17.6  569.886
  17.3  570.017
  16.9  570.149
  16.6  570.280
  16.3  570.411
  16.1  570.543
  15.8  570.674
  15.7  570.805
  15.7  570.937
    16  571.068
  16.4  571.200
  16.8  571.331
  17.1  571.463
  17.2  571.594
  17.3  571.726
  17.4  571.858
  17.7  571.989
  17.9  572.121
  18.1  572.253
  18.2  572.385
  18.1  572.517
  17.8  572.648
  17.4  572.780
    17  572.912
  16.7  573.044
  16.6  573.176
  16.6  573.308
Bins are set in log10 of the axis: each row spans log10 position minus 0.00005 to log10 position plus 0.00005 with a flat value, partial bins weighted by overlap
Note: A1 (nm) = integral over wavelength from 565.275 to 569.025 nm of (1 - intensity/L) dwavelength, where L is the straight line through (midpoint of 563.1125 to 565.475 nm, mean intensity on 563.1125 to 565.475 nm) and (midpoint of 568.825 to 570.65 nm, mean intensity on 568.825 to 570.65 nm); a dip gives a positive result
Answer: 0.10 nm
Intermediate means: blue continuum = 17.7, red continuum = 17.1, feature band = 16.9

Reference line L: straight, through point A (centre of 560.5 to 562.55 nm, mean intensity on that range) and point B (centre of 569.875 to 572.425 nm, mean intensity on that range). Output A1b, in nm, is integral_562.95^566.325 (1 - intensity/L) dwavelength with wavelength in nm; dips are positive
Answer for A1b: -0.22 nm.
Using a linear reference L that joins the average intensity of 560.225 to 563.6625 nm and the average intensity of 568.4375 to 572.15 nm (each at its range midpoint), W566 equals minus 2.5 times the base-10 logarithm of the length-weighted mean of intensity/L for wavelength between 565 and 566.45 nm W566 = -0.03 mag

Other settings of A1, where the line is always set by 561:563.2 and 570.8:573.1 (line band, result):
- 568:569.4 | -0.01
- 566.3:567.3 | -0.02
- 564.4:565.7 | -0.11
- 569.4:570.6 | -0.01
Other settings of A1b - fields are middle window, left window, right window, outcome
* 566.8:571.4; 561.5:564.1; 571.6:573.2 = 0.10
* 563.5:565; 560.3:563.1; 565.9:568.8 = -0.10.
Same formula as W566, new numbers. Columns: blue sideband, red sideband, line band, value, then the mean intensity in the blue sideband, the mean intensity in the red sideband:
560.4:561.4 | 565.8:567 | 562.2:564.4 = -0.05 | 16.1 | 16.8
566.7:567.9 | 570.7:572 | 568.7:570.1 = -0.03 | 17.1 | 16.7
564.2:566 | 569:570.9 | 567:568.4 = 0.02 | 17.5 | 16.9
